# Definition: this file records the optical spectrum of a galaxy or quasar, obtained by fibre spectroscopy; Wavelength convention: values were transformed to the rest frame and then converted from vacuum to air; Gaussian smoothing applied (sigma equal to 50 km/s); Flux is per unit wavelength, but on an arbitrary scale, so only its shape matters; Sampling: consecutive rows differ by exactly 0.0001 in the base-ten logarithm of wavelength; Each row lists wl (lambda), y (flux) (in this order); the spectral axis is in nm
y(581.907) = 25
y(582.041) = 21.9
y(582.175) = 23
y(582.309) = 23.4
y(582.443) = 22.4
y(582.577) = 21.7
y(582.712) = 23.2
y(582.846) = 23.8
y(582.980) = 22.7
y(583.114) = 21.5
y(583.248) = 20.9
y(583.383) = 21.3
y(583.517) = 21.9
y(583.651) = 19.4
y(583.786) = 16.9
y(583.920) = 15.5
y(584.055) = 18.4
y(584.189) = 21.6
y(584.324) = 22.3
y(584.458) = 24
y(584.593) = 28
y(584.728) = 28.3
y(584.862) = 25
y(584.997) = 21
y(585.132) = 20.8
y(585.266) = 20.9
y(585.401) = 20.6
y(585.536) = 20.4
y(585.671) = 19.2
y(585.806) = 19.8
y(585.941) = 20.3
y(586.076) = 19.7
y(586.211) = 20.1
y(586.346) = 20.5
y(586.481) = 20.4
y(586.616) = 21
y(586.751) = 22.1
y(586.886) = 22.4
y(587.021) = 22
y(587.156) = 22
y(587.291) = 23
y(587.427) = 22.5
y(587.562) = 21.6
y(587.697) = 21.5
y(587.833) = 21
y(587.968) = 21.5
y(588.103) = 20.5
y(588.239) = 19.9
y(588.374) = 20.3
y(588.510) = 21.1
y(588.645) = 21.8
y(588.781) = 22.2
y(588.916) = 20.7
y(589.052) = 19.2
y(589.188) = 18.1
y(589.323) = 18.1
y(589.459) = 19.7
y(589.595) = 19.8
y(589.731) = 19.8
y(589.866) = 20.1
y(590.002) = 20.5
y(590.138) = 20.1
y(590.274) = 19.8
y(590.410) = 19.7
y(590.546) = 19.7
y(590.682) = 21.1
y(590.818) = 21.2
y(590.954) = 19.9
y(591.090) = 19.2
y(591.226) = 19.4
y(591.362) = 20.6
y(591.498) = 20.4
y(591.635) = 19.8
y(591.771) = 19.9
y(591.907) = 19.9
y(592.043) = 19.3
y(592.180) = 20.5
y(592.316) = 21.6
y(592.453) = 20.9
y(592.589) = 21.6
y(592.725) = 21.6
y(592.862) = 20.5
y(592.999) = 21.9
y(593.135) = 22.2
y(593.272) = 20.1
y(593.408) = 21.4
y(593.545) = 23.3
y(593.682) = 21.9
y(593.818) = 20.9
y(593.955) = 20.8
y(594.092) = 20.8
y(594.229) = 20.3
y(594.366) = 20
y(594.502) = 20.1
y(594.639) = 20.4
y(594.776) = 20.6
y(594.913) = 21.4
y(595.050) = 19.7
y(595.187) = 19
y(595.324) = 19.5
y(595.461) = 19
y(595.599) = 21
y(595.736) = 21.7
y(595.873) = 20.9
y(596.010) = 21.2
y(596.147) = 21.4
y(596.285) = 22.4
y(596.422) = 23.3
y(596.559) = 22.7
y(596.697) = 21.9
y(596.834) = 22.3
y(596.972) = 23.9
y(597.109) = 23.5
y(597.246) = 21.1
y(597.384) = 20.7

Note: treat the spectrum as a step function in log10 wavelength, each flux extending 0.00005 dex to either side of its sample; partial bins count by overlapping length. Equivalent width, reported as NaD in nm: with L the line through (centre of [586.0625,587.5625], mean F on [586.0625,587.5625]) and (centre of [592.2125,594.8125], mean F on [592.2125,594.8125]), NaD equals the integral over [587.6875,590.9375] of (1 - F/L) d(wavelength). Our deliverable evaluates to 0.16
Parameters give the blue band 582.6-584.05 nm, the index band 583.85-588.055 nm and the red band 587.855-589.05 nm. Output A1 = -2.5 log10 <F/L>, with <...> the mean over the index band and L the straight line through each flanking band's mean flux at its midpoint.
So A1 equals -0.04 mag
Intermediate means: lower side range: 20.6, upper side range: 20.9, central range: 21.5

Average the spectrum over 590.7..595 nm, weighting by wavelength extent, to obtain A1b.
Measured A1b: 20.7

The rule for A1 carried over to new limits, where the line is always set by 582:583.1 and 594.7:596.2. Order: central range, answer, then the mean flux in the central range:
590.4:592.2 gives 0.06 mag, 20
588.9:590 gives 0.11 mag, 19.4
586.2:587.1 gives 0.04 mag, 21.3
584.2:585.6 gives -0.04 mag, 23.1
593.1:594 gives -0.04 mag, 21.5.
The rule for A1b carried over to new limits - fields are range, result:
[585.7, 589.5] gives 20.8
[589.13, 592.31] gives 19.9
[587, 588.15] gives 21.8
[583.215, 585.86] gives 21.3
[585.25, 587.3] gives 20.8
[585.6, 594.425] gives 20.7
